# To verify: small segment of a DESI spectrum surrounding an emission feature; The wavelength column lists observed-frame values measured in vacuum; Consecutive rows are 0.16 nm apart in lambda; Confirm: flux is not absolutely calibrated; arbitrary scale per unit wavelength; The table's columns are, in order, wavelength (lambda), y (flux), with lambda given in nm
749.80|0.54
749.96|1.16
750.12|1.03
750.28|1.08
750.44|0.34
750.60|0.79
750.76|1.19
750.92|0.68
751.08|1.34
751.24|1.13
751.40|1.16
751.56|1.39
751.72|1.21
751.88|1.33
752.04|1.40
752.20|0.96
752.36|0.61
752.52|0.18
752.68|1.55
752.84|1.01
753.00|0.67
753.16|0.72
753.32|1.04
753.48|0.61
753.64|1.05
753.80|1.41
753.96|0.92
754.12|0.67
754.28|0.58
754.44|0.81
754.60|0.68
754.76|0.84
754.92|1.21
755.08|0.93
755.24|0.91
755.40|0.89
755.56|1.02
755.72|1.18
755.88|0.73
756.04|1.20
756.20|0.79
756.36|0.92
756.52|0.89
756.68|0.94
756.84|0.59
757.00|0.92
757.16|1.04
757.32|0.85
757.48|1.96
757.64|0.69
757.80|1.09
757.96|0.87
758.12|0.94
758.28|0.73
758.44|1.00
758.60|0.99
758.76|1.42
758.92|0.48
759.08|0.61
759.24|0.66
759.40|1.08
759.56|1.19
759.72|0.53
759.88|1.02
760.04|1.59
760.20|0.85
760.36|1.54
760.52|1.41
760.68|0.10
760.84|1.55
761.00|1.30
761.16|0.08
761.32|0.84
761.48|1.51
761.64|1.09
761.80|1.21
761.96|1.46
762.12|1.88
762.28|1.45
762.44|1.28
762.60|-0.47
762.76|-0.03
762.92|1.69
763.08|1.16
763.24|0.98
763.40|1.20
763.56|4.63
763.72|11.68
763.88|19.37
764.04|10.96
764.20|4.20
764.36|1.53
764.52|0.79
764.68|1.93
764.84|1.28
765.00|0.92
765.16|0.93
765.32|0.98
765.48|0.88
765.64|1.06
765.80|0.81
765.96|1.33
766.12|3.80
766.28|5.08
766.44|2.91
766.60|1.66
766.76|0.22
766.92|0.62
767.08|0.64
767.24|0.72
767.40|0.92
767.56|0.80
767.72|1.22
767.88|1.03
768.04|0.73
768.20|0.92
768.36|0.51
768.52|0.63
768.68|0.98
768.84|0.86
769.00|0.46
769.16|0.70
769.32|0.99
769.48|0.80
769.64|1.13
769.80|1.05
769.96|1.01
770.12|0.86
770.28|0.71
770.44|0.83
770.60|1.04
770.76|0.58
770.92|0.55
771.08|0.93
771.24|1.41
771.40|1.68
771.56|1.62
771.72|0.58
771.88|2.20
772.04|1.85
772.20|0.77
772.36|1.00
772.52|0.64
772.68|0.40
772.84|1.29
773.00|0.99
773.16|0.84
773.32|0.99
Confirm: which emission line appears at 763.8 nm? H-alpha 6563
